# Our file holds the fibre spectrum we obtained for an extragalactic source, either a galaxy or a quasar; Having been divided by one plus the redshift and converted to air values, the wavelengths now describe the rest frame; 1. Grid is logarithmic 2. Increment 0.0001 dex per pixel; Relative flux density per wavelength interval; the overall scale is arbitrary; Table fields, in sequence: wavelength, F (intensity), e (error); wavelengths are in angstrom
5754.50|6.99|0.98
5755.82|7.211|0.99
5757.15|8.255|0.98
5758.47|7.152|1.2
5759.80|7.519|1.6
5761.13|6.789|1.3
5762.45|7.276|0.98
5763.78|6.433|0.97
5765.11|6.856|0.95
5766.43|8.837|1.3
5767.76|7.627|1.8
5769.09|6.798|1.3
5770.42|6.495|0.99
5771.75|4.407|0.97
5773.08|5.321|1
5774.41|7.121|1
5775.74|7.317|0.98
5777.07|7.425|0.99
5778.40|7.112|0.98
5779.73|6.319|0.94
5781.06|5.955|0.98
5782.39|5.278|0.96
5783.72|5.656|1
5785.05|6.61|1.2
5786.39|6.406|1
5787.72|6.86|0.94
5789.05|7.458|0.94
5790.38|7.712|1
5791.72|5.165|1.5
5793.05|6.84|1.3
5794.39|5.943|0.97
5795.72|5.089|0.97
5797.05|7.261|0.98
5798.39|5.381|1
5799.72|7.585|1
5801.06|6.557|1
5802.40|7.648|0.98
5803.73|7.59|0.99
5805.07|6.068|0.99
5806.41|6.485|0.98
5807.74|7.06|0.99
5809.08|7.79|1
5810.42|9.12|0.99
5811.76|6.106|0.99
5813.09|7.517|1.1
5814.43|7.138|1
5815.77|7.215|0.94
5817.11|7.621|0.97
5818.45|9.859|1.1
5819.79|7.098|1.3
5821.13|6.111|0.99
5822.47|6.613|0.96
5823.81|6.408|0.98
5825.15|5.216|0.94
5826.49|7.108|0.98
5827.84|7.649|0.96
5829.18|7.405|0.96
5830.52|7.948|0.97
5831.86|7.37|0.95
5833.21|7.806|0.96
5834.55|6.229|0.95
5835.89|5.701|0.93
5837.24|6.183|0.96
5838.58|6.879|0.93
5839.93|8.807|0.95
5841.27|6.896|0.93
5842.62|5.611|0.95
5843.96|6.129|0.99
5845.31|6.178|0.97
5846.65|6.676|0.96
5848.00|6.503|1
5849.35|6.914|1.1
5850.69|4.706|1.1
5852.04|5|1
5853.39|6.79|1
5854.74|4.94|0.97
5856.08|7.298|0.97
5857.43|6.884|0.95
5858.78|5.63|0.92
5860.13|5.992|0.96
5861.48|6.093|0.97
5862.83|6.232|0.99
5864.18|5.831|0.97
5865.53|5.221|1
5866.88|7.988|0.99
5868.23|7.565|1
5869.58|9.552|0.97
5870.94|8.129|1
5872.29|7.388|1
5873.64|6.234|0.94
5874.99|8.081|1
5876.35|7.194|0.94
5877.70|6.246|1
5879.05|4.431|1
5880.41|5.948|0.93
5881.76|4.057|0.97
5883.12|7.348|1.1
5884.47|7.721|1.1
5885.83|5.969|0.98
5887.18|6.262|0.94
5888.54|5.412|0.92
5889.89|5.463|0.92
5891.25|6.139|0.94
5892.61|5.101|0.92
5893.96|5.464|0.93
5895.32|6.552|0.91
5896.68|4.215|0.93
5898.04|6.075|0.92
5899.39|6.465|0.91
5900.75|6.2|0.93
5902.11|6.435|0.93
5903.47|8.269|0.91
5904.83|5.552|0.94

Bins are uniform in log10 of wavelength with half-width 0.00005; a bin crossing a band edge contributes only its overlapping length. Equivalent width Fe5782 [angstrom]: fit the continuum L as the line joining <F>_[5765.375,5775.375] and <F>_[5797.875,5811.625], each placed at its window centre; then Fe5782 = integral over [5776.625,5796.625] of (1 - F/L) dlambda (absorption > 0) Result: 1.4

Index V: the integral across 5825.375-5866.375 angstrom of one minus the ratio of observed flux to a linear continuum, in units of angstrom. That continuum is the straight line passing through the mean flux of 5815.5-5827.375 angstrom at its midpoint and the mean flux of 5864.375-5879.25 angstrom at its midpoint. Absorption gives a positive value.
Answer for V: 3.5 angstrom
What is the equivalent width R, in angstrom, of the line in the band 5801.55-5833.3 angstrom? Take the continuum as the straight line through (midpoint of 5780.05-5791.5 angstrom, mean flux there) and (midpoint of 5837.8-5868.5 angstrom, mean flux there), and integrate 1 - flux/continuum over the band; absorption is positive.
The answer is -4.1 angstrom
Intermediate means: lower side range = 6.44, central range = 7.23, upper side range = 6.37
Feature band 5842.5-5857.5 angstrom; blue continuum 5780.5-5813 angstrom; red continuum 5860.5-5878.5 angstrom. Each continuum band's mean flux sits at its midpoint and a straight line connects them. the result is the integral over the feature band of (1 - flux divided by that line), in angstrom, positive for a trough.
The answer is 1.7 angstrom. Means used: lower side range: 6.67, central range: 6.13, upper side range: 7.02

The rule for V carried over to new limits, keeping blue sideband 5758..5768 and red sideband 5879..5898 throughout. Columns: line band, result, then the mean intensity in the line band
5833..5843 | -0.6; 6.75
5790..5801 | 0.9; 6.35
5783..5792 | 0.5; 6.6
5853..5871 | -1.7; 6.68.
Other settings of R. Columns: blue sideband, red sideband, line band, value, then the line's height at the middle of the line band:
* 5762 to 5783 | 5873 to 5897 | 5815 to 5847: -3.2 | 6.32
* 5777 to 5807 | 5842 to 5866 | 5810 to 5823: -2.2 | 6.33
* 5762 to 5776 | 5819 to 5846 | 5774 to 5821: -0.9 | 6.76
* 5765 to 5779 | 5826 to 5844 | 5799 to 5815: -0.6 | 6.94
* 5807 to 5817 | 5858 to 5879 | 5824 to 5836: 0.4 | 7.23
